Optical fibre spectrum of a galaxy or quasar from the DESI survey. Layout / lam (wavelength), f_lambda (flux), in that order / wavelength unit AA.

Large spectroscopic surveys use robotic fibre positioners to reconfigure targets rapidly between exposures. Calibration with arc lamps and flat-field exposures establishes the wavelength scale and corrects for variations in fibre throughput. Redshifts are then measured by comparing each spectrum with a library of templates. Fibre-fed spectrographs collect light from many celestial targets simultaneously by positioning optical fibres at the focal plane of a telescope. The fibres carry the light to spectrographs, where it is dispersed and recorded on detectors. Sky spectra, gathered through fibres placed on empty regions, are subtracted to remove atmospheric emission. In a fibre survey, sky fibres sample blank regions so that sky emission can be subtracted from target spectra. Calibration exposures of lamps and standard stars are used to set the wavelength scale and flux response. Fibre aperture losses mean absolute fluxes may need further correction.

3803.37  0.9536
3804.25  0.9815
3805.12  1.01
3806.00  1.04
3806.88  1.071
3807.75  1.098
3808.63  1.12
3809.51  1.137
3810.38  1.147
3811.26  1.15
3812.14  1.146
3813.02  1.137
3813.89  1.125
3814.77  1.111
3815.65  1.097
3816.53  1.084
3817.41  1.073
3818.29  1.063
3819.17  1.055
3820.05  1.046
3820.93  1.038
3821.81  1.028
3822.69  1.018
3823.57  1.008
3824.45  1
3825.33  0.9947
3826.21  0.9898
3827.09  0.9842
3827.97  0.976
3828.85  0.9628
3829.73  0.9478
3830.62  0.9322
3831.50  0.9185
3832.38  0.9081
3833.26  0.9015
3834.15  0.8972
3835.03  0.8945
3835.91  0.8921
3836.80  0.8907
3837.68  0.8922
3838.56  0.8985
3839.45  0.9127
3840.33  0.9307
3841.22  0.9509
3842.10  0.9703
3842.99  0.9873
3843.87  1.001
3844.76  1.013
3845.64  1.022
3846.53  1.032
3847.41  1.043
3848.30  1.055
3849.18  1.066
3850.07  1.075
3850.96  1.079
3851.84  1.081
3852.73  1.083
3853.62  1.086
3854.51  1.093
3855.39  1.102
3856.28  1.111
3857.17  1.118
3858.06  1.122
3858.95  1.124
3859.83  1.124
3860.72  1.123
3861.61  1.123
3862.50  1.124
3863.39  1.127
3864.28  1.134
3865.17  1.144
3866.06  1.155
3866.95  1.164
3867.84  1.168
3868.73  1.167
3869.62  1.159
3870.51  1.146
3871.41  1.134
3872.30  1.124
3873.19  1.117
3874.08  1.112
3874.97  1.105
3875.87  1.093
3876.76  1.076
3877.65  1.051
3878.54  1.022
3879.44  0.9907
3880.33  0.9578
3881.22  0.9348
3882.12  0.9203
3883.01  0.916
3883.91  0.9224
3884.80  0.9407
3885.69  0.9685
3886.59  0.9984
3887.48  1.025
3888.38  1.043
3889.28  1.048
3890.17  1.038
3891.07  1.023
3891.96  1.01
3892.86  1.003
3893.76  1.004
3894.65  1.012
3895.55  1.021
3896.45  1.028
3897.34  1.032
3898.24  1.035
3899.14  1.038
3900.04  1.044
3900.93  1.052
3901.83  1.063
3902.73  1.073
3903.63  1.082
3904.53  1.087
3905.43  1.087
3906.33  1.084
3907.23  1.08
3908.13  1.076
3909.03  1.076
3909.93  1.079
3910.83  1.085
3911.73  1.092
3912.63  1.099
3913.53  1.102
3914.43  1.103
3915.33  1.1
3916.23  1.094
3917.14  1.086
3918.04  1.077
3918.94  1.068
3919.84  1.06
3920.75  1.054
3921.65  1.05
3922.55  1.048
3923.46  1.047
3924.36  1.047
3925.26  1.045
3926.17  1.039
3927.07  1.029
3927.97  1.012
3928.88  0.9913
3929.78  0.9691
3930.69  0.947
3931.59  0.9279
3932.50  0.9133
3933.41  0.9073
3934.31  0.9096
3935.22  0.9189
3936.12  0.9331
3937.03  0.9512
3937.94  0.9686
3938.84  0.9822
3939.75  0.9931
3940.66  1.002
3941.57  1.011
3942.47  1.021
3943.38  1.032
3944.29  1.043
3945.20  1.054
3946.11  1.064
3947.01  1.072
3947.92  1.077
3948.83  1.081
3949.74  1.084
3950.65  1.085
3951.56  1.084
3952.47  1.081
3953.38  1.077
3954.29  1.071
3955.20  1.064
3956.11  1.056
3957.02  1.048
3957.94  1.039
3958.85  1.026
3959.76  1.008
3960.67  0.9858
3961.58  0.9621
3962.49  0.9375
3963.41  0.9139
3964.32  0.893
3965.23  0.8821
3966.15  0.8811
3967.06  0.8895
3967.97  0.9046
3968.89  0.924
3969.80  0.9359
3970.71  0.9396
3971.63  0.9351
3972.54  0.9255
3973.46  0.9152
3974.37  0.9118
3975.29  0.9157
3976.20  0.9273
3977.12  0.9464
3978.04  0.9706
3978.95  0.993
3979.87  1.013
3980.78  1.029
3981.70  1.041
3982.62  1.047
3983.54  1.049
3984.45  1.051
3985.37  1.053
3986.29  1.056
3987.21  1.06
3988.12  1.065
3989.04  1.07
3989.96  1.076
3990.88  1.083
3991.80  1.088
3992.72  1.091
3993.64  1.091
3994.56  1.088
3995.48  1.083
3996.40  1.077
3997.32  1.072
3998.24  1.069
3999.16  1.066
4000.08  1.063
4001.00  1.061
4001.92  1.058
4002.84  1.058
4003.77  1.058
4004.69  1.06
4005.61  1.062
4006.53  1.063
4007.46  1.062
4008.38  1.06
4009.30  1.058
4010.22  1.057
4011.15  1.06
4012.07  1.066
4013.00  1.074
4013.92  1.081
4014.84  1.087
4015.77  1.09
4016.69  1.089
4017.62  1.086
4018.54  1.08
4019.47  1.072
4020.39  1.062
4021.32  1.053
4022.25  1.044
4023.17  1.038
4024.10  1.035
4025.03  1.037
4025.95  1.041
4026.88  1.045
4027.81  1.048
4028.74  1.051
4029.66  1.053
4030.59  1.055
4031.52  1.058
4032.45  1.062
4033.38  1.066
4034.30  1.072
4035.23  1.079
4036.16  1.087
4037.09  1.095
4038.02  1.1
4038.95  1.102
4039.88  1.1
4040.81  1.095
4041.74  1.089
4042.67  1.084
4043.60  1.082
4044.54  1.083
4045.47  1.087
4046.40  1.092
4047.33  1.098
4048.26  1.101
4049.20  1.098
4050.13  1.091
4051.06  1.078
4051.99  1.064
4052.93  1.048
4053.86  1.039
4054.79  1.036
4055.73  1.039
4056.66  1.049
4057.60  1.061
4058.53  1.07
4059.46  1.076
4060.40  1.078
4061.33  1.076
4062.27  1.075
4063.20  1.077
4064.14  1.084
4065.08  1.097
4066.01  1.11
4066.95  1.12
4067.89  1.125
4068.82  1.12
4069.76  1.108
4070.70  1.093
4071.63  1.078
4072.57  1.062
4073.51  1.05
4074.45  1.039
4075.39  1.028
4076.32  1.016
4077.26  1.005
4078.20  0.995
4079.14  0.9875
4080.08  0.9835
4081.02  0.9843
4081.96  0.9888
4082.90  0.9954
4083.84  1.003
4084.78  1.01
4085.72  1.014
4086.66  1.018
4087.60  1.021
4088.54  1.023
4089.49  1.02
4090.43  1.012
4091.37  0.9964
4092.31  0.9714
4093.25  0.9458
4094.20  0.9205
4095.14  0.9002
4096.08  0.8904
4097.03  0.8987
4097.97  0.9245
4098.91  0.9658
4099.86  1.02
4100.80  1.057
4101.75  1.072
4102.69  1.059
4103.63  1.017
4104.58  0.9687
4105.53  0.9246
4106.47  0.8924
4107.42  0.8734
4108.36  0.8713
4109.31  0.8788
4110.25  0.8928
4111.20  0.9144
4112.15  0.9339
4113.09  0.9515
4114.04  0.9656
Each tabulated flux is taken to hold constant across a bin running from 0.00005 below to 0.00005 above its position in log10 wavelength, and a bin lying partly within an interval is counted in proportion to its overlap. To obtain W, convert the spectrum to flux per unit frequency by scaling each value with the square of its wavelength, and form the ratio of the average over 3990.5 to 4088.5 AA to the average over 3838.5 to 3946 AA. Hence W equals 1.1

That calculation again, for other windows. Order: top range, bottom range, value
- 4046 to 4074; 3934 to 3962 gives 1.11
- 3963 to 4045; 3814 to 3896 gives 1.08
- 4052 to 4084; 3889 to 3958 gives 1.09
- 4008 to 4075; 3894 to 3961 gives 1.09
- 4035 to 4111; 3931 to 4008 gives 1.07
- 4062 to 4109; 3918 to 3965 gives 1.07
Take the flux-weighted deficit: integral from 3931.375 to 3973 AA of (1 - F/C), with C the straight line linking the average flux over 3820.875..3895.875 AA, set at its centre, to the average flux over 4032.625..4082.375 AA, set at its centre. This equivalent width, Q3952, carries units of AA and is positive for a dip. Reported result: 2.3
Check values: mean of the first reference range 1.03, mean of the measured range 0.989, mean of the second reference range 1.07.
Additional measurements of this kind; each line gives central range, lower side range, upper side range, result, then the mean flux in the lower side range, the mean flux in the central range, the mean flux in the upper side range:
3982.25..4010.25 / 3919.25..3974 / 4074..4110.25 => -2.2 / 0.996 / 1.07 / 0.978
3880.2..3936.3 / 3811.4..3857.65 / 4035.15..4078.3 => 0.5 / 1.01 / 1.03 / 1.08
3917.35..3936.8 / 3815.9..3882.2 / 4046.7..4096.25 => 0.7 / 1.04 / 1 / 1.04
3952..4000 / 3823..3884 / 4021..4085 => 2.0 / 1.03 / 1.01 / 1.06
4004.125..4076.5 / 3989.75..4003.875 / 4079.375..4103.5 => -2.6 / 1.07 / 1.07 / 0.988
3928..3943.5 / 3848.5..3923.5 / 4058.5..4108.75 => 1.3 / 1.07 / 0.963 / 1.01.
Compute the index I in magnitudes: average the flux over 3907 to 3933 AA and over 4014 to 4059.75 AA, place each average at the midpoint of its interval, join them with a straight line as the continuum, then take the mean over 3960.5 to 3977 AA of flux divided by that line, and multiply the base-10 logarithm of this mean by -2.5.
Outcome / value 0.150 mag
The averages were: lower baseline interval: 1.05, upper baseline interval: 1.07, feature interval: 0.92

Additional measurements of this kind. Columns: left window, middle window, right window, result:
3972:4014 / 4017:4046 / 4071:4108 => -0.05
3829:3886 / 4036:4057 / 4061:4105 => -0.06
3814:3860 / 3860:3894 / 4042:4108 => -0.05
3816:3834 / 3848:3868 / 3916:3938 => -0.12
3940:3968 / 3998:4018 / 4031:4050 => -0.01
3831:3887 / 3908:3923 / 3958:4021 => -0.05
